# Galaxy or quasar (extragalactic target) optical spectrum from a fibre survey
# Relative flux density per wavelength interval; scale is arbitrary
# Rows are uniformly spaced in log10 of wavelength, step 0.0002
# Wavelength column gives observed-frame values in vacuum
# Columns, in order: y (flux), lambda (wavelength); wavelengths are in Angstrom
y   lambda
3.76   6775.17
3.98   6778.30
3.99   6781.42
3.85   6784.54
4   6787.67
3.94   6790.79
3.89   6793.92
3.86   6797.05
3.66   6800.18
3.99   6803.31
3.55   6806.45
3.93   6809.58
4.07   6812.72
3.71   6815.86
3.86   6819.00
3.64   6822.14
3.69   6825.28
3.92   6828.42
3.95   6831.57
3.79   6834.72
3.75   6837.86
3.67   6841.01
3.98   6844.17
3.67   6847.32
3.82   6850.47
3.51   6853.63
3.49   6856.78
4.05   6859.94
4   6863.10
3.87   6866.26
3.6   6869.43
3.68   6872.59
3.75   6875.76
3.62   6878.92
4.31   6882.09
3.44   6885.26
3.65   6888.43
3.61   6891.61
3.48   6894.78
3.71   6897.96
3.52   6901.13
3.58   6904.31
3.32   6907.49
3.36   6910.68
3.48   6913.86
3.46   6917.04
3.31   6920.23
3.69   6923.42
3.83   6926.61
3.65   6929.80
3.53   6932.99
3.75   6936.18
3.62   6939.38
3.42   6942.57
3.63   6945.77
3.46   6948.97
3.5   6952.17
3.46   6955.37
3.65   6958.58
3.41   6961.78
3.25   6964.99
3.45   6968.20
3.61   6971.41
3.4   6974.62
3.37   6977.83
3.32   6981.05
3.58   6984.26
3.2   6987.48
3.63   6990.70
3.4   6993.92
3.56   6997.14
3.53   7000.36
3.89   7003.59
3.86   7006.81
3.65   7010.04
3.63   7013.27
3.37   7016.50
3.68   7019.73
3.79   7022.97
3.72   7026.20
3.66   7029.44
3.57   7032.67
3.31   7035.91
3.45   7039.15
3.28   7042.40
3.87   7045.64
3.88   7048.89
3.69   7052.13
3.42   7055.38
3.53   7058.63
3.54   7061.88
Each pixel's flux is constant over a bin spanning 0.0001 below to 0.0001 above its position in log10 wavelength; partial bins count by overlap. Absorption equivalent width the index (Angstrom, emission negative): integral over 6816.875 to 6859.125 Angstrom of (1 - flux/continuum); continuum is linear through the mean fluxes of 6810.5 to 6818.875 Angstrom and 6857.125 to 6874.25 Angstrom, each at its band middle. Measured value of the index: 1.1 Angstrom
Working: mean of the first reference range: 3.89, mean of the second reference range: 3.81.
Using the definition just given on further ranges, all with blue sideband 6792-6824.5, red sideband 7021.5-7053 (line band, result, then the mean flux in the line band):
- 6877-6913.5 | 1.4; 3.6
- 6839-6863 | 0.1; 3.76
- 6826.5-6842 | -0.1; 3.82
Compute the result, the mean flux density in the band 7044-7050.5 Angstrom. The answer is 3.87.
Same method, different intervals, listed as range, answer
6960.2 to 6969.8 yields 3.37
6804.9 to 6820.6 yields 3.82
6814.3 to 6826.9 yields 3.73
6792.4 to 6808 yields 3.79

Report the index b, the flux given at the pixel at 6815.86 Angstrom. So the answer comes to 3.71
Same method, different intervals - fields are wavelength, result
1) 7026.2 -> 3.72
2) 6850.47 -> 3.82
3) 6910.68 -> 3.36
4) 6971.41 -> 3.61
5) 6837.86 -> 3.75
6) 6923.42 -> 3.69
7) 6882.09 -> 4.31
